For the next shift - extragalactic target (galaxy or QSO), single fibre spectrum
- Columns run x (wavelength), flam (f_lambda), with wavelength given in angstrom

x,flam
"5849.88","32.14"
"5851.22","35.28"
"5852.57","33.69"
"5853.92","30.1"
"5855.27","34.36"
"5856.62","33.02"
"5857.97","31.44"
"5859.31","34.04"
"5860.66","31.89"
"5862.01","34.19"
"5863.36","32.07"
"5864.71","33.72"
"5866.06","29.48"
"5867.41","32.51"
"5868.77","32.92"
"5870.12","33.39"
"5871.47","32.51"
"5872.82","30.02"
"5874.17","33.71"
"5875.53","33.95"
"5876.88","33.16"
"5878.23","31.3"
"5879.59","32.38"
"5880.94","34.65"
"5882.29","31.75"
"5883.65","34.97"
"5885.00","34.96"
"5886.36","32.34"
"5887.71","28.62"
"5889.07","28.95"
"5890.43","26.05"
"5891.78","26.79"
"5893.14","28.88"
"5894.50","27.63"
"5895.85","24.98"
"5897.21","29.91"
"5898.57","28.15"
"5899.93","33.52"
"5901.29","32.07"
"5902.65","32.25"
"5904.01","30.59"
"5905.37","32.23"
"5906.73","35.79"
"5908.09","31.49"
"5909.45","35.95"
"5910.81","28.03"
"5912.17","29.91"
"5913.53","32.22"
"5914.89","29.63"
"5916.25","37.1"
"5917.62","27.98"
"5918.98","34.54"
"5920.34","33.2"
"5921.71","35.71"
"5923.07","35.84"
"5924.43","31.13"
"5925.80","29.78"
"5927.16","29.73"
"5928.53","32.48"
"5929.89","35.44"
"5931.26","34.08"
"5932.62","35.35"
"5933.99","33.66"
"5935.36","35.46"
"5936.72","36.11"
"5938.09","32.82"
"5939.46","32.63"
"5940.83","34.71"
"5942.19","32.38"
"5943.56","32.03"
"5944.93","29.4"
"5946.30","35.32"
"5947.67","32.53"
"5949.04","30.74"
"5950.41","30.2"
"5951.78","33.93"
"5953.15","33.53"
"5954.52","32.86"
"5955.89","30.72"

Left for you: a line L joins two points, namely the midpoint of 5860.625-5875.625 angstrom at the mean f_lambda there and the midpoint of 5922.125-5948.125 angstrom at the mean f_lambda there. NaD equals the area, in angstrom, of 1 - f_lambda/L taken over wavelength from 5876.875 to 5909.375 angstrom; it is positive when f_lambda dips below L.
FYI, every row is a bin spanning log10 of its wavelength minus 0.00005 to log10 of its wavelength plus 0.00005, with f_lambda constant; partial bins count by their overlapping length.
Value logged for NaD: 1.7 angstrom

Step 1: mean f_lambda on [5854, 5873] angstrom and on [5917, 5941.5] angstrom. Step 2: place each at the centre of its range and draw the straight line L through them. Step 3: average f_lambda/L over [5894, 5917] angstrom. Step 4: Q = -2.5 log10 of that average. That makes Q 0.06 mag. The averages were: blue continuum 32.5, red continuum 33.4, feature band 31.3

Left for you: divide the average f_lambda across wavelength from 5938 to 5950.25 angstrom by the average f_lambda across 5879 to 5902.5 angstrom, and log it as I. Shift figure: 1.06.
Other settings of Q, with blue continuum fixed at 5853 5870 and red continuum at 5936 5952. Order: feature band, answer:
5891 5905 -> 0.11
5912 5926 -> 0.00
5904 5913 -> 0.02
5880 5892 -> 0.05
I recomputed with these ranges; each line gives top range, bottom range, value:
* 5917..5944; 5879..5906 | 1.09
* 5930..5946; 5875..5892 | 1.06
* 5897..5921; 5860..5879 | 0.98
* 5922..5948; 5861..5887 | 1.01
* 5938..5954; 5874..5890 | 1.00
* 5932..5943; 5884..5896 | 1.17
